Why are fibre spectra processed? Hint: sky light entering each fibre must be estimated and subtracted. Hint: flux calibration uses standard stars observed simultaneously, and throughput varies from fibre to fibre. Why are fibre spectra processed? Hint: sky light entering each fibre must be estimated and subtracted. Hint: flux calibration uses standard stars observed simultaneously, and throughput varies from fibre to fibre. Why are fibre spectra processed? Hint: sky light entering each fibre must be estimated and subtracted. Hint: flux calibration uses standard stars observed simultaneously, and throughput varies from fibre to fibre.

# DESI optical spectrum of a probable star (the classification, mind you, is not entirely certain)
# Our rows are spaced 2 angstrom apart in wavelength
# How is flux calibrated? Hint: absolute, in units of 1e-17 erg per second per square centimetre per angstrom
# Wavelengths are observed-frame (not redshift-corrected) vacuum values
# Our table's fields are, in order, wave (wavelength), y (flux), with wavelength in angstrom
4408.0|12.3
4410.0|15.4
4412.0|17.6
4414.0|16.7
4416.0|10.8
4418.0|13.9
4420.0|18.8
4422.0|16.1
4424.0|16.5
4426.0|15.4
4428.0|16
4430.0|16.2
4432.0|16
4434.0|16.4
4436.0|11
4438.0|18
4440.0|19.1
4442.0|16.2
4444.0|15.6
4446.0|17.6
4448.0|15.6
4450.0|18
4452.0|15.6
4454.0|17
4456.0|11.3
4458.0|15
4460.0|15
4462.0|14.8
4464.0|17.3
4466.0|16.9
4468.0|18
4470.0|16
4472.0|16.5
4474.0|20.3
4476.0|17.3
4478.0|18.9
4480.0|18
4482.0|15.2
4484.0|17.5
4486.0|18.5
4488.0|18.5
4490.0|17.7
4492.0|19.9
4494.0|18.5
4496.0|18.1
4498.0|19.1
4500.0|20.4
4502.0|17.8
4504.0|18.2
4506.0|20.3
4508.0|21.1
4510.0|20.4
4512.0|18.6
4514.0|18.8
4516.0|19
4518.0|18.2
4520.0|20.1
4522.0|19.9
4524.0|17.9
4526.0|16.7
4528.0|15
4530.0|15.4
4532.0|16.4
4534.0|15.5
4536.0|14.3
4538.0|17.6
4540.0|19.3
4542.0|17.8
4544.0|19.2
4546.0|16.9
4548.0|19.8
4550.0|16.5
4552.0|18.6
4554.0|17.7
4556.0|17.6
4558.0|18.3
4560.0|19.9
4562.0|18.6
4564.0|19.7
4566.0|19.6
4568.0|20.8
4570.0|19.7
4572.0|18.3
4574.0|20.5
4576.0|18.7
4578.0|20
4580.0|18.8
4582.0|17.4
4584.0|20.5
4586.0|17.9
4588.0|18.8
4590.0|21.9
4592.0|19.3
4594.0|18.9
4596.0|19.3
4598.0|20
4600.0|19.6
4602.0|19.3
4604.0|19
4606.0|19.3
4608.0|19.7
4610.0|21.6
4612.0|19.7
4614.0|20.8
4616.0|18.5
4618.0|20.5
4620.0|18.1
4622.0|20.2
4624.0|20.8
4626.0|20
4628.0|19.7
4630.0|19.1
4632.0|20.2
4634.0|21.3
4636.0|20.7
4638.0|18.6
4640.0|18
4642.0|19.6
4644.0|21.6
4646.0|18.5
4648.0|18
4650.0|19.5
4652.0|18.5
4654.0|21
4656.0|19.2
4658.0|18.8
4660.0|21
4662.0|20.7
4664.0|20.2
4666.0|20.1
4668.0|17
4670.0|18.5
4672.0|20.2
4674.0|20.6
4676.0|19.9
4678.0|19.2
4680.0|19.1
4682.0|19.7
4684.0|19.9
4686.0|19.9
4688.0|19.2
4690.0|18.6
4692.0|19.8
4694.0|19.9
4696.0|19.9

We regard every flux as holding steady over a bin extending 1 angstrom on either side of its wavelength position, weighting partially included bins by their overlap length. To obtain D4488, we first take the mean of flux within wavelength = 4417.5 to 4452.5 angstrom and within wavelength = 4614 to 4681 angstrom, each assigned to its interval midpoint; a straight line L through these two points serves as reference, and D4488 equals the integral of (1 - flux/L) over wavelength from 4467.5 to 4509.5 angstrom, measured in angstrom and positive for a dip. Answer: -3.2 angstrom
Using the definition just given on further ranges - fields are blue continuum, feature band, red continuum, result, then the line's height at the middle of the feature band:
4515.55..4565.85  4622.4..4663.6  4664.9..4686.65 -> -1.5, 19.1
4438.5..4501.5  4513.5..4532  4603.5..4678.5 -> 0.2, 18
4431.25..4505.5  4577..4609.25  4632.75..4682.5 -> -1.1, 18.7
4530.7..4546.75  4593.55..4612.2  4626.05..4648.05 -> -0.9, 18.8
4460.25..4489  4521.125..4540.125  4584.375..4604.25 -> 1.7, 18.3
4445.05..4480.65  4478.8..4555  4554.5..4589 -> -1.3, 17.8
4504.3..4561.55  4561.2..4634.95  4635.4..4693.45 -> -3.3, 18.8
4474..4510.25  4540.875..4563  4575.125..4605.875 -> 0.9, 19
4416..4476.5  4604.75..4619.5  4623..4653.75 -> -0.6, 19.2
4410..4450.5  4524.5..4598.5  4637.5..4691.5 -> -1.8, 18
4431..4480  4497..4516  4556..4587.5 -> -1.9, 17.6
